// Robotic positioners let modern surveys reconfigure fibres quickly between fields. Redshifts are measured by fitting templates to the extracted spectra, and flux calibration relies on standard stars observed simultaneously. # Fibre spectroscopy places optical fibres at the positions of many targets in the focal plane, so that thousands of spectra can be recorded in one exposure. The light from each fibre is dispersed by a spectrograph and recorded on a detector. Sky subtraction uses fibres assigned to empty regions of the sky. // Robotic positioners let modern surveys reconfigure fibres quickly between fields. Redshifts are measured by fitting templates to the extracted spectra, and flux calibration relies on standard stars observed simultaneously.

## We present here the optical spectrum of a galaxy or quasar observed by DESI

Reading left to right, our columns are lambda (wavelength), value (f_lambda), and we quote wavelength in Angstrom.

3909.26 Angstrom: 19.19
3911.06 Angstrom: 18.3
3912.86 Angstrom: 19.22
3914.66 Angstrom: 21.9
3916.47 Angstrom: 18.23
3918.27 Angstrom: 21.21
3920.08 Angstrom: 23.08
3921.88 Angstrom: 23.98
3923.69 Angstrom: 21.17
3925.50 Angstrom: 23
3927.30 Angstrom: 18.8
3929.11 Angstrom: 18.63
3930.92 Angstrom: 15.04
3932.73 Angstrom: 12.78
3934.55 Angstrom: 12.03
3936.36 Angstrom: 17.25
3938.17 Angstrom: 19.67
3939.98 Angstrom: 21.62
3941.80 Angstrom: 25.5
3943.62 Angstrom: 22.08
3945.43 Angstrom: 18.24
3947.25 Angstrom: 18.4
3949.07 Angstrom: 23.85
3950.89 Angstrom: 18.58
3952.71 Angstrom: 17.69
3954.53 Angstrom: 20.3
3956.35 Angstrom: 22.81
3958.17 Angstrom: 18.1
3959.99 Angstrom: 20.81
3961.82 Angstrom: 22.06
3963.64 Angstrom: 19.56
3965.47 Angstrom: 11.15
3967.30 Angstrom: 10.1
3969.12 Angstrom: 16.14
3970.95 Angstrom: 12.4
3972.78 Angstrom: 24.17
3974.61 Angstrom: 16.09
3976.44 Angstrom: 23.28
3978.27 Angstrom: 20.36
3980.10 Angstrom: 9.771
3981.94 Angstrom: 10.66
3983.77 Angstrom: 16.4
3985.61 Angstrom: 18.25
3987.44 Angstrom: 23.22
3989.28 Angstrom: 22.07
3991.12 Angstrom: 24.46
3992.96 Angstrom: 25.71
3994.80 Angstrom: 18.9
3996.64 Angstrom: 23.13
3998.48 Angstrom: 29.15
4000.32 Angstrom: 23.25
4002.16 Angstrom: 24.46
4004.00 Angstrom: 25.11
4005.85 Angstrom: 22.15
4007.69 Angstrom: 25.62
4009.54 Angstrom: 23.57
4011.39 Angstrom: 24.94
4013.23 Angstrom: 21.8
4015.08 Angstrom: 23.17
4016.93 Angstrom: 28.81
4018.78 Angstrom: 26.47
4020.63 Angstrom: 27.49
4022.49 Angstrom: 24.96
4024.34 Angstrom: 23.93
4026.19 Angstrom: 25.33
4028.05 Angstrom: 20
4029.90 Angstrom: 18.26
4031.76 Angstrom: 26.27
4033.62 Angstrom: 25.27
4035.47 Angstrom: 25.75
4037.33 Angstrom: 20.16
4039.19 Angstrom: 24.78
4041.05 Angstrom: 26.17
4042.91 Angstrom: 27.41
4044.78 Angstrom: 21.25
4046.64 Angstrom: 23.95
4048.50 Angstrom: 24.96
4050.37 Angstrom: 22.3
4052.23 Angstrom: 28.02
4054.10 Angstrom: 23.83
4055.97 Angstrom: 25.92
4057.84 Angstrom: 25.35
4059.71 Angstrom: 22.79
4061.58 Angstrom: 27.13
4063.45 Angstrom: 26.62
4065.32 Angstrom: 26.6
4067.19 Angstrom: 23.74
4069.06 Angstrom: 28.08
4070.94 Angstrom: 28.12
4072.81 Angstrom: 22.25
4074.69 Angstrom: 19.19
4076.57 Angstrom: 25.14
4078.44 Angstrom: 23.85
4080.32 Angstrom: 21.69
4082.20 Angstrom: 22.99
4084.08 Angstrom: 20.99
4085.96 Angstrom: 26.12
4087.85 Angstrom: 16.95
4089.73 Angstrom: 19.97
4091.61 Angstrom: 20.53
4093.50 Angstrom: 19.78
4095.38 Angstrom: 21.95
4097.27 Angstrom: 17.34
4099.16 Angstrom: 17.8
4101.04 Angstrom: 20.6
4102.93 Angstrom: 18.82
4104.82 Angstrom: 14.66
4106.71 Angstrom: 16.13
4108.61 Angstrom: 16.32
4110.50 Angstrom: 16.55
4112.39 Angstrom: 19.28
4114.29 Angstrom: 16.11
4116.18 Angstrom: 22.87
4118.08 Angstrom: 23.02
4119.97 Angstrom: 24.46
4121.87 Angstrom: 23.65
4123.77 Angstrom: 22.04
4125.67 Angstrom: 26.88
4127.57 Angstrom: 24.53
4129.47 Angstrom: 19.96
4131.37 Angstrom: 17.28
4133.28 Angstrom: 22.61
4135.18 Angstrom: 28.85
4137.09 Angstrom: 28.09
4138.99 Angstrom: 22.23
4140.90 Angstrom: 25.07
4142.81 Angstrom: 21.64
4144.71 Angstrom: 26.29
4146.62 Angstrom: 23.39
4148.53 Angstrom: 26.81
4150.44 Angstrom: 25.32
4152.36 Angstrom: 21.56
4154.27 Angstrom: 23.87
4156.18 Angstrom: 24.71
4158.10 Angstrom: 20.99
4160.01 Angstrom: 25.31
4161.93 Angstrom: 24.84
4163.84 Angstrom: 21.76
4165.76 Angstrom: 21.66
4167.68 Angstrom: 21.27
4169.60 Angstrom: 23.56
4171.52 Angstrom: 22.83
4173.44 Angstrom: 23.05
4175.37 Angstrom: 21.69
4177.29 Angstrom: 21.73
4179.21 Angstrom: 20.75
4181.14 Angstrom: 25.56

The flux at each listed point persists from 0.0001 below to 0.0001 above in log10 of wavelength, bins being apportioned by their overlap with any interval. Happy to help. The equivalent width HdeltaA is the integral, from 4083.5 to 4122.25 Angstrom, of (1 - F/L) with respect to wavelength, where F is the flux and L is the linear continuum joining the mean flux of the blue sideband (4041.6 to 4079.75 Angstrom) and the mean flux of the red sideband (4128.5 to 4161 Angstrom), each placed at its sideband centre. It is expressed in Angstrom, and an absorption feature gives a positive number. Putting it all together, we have 7.4 Angstrom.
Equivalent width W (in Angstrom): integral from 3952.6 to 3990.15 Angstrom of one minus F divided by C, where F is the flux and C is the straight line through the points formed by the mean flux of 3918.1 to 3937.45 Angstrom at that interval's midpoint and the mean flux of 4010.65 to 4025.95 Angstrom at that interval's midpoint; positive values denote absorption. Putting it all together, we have 6.8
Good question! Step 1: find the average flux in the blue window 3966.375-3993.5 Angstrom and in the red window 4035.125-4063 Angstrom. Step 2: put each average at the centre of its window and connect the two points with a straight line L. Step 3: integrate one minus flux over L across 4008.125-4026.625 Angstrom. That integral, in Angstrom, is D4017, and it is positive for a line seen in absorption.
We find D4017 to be -2.9 Angstrom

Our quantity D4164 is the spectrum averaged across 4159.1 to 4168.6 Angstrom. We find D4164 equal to 23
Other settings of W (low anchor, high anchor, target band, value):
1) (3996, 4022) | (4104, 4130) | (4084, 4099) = 0.89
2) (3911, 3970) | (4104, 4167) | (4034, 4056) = -3.81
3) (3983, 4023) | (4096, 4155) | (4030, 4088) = -3.71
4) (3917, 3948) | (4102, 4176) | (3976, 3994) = 0.84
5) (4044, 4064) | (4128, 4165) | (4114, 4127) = 0.48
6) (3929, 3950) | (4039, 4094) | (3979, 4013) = -0.99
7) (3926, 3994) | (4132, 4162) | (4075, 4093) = 0.45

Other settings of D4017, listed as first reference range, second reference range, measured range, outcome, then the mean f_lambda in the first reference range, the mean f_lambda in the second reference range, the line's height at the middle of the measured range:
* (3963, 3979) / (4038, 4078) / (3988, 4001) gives -3.2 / 16.9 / 24.9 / 19.1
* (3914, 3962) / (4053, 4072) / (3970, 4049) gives 2.3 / 19.8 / 25.8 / 23.3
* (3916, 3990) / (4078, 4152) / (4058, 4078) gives -4.0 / 18.7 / 21.6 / 20.8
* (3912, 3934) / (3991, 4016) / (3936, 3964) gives 0.8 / 19.6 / 23.9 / 21.1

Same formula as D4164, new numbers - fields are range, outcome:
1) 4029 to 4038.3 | 23.2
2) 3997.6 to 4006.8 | 24.8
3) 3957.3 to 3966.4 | 18.3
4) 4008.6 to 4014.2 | 23.4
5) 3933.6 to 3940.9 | 17.6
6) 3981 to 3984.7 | 13.5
